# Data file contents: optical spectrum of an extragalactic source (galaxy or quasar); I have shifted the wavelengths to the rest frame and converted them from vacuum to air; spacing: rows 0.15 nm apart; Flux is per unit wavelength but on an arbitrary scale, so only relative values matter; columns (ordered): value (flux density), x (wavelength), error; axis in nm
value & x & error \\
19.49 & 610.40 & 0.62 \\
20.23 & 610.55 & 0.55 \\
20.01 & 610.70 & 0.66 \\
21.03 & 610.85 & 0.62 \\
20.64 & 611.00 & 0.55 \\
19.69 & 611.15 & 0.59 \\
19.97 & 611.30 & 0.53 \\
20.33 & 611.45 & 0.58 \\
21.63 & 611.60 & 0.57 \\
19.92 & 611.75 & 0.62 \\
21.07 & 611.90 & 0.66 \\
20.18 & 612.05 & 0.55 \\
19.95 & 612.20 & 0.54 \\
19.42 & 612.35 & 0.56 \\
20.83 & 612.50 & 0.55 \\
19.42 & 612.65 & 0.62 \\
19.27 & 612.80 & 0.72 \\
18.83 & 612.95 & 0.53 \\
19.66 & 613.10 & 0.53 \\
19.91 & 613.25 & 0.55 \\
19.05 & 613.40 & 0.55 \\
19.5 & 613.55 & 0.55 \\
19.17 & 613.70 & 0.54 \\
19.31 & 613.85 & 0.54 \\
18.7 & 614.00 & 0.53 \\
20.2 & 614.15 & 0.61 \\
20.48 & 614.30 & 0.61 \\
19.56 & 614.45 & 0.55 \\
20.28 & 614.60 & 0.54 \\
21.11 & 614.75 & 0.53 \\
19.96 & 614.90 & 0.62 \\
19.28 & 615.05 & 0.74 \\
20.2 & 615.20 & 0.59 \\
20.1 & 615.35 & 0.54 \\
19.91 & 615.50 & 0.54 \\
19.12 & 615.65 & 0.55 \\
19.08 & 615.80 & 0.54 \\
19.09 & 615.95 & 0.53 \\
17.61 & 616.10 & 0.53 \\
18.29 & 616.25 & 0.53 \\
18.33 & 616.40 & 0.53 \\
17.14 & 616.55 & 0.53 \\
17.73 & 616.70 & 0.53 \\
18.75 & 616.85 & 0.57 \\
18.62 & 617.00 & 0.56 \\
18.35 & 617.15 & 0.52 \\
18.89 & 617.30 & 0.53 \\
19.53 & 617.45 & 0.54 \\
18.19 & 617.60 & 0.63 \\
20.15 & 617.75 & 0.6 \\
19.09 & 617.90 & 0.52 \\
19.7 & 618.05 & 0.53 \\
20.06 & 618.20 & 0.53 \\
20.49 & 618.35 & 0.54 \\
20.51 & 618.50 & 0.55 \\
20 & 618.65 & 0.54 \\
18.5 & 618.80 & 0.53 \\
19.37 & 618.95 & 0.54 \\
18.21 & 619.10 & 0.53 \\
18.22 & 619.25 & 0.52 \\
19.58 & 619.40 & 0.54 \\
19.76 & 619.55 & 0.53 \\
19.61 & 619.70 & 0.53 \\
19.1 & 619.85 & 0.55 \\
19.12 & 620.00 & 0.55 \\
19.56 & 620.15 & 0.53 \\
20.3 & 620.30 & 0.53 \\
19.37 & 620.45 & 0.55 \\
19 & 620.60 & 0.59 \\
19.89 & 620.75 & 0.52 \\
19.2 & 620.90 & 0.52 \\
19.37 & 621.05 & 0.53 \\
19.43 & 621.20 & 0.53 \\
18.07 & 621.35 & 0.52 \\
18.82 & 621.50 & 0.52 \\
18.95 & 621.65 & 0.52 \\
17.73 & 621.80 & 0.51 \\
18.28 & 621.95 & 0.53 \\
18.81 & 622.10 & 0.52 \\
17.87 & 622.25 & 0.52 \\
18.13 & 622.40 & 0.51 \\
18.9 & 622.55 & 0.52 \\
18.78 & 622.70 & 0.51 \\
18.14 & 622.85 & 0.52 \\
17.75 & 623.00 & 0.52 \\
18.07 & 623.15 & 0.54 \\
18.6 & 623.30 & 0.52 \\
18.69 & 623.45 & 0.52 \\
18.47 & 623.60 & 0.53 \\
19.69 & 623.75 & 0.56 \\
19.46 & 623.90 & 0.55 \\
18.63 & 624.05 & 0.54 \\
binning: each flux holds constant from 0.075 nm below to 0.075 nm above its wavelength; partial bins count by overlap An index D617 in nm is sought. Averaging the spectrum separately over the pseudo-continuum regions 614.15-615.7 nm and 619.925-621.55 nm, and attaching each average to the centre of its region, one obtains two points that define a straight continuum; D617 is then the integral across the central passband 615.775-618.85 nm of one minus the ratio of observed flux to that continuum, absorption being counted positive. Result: 0.12 nm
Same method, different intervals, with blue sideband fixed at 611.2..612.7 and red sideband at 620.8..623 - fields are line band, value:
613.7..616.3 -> 0.028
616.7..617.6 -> 0.033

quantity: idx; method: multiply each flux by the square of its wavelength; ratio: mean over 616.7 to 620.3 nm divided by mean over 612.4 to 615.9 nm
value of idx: 0.99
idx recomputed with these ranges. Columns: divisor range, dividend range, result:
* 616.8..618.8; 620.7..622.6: 0.98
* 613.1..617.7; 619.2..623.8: 1.00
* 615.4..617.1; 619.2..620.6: 1.06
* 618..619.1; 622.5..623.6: 0.95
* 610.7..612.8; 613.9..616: 0.99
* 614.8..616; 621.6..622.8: 0.96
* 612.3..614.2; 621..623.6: 0.98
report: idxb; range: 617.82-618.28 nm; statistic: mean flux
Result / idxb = 19.6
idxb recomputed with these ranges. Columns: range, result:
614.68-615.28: 20.1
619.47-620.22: 19.4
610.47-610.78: 20.1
